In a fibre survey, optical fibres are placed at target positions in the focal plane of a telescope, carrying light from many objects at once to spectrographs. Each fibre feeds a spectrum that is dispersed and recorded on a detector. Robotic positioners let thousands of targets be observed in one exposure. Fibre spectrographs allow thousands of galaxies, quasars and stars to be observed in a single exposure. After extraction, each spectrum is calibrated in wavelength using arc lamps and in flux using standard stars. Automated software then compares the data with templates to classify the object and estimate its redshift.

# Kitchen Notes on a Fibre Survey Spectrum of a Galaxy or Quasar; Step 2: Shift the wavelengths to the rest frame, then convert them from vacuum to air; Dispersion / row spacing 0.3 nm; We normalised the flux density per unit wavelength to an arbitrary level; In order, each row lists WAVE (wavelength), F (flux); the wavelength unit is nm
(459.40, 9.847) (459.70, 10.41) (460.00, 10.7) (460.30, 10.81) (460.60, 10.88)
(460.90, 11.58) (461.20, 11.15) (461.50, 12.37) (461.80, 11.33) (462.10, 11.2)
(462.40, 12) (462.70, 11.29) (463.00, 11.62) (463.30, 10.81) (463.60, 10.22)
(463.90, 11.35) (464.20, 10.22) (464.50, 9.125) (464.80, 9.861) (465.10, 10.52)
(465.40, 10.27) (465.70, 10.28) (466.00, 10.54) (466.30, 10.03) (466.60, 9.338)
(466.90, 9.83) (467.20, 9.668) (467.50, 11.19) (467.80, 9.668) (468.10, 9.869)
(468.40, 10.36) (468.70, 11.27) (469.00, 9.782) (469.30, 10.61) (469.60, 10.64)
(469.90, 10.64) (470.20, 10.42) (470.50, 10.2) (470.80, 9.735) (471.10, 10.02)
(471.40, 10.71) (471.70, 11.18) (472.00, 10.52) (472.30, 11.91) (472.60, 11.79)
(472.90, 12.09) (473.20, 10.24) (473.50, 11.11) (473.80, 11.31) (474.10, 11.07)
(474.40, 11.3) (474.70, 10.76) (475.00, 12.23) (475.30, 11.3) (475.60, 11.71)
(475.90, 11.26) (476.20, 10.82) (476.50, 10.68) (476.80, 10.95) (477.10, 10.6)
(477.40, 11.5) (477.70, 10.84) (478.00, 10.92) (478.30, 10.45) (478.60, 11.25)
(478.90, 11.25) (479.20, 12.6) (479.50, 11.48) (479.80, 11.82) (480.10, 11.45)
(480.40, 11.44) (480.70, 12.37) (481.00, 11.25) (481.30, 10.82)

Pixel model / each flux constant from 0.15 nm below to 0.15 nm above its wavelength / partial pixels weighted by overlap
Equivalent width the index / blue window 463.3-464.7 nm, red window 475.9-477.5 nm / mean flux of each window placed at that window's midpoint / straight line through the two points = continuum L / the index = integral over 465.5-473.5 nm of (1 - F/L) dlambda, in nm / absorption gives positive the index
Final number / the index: 0.052 nm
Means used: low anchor 10.3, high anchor 10.9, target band 10.5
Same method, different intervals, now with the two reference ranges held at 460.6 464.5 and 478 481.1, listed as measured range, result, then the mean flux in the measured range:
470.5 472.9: 0.10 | 10.9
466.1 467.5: 0.17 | 9.9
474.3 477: 0.05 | 11.2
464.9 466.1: 0.09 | 10.4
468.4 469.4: 0.07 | 10.5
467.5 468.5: 0.10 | 10.1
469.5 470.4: 0.06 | 10.5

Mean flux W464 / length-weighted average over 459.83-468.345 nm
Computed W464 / 10.6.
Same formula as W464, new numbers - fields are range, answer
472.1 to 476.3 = 11.3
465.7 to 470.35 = 10.3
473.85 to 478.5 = 11.1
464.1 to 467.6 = 10.1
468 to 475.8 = 10.9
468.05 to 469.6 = 10.4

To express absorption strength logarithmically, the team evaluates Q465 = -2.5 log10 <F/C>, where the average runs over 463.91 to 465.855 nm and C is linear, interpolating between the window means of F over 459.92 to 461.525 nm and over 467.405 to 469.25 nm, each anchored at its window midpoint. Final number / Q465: 0.061 mag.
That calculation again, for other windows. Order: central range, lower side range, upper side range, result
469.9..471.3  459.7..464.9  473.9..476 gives 0.11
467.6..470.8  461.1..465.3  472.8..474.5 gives 0.07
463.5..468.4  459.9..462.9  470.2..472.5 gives 0.09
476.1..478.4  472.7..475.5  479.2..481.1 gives 0.06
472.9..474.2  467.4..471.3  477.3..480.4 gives -0.03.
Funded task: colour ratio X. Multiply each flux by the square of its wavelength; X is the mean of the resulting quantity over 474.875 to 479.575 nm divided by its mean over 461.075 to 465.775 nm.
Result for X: 1.1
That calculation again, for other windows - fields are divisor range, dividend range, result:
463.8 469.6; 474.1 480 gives 1.15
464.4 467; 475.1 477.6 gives 1.16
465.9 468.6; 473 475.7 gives 1.15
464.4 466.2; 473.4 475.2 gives 1.16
